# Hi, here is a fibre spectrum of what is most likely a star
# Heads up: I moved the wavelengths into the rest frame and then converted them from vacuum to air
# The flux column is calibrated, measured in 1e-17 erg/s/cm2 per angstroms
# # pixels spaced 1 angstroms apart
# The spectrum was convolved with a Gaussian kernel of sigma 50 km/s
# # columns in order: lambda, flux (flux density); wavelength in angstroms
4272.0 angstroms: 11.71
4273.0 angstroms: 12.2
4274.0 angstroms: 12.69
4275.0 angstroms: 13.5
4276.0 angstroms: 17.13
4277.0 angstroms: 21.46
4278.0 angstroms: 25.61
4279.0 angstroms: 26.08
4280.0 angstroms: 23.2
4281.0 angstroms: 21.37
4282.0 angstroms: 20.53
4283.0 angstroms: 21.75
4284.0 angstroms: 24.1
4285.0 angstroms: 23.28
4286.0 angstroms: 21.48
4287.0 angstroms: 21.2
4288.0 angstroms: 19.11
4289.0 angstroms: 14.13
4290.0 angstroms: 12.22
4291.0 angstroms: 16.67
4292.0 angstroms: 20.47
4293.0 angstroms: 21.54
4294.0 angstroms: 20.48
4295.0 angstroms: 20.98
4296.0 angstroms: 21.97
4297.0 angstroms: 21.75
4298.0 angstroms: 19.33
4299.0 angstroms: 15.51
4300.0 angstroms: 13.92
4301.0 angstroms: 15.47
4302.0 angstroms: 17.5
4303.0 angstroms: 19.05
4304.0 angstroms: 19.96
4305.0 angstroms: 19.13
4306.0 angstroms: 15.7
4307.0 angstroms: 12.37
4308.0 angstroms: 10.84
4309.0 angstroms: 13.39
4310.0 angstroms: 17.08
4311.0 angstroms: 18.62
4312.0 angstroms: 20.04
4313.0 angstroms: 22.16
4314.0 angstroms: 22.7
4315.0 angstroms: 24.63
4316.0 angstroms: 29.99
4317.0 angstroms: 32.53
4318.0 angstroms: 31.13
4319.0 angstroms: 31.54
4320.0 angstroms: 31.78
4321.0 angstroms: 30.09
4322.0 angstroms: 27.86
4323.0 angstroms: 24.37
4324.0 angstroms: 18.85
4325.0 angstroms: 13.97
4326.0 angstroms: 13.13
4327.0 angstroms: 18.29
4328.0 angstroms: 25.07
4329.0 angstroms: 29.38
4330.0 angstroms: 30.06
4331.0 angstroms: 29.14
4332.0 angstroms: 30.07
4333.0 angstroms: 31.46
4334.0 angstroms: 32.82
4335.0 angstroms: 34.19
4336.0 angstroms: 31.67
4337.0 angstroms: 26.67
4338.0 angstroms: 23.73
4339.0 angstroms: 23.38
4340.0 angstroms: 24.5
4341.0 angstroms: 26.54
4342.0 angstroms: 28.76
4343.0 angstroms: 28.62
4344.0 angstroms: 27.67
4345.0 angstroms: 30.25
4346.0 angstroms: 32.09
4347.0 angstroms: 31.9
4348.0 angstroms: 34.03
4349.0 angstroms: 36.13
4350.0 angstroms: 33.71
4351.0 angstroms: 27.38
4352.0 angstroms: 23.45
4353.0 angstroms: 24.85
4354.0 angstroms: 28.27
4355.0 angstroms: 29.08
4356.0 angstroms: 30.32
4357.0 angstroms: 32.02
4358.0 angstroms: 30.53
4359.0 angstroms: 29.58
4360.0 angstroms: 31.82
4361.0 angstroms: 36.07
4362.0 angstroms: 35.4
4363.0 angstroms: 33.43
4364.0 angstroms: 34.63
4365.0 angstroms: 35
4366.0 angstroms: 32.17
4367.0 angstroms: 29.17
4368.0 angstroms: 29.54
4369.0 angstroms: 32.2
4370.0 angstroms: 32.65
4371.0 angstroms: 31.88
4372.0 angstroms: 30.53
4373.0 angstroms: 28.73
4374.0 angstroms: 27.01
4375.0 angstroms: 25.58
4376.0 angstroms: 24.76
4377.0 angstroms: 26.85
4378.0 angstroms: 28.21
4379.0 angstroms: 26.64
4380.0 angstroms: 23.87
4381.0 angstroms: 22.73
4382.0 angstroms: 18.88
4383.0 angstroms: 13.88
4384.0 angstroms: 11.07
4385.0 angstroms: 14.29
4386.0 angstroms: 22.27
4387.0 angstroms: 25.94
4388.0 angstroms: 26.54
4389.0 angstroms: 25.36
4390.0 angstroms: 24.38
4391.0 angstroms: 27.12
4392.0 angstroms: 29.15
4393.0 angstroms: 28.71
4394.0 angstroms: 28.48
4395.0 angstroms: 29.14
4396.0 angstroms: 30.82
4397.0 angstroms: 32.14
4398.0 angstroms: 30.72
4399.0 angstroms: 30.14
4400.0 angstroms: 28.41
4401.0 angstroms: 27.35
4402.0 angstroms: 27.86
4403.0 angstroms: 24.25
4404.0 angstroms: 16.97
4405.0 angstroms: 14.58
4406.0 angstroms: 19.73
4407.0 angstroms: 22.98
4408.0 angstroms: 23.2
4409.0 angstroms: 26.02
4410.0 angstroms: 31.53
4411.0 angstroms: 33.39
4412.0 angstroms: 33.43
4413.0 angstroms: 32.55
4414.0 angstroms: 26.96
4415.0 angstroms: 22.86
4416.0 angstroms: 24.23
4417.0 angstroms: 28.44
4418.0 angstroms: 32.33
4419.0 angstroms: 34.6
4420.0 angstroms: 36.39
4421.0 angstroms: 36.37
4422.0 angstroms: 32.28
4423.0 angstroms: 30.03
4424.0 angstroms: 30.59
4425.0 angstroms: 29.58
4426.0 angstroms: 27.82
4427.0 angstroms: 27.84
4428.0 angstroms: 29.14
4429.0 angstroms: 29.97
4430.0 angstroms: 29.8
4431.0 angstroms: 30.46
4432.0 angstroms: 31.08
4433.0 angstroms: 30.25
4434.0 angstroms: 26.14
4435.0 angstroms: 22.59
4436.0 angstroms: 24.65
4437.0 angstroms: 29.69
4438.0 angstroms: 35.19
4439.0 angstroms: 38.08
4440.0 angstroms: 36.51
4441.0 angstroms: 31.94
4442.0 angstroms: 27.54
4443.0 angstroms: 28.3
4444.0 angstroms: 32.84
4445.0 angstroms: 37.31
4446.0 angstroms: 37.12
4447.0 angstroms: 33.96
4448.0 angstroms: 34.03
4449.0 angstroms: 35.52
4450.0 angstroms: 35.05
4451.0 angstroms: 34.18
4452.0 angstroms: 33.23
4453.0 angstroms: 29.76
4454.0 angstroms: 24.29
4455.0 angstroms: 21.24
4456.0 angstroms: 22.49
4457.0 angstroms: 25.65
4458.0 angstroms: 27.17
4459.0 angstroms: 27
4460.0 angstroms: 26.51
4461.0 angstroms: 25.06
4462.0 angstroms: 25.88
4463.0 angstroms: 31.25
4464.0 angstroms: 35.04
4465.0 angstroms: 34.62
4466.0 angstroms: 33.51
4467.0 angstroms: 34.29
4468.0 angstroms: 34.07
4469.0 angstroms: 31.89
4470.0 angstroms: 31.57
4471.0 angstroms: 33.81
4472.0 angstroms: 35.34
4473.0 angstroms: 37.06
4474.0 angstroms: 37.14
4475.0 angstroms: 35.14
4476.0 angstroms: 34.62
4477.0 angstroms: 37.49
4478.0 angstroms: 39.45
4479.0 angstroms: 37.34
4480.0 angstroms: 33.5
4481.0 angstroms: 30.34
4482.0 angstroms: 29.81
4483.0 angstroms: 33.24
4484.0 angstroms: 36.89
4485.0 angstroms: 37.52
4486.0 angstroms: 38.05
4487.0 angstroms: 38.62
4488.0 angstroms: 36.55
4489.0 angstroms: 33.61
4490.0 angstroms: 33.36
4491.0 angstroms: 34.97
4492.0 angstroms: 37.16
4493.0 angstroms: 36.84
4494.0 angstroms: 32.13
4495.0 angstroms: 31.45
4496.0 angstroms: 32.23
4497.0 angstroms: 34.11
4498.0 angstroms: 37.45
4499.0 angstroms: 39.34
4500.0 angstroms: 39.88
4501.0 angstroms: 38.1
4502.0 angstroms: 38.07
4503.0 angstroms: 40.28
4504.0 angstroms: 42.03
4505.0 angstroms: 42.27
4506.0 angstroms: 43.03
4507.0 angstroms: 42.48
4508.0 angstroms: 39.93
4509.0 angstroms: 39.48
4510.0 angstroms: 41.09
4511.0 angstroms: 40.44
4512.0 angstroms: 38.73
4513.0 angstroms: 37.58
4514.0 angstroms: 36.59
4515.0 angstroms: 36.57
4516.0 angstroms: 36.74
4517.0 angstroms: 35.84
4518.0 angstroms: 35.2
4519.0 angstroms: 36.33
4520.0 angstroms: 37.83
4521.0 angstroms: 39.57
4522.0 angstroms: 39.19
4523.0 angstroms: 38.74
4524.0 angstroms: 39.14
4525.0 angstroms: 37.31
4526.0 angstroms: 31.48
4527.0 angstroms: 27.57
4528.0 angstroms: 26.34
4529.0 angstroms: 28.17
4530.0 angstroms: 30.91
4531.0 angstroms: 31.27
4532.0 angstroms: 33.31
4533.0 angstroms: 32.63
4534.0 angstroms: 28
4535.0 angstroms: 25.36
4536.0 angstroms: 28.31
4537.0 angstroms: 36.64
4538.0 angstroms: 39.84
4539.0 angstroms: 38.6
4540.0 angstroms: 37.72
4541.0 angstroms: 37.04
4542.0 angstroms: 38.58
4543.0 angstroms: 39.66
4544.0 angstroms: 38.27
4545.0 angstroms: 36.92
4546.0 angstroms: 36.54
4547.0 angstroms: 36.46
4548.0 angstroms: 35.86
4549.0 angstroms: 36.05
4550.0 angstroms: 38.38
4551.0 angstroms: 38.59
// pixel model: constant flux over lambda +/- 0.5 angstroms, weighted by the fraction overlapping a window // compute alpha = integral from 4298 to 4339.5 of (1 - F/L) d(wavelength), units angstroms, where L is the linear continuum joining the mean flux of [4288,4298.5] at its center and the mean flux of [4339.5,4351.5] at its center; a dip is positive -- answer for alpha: 2.6 angstroms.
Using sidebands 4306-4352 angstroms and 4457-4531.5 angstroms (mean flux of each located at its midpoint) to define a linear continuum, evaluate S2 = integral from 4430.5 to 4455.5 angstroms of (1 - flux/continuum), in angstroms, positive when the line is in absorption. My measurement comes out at 0.9 angstroms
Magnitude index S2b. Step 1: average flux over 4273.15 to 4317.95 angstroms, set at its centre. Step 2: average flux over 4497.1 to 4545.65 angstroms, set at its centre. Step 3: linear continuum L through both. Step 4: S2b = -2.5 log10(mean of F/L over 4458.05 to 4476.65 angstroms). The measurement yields 0.007 mag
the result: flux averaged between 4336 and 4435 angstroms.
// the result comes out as 28.2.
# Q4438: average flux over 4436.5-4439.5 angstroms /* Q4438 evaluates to 34.3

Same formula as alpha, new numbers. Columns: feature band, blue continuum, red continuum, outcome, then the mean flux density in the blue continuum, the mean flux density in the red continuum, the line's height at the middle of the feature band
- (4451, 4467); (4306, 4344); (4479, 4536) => 2.1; 24.8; 35.7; 32.8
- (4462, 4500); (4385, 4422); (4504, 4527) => 0.1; 27.5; 38.3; 35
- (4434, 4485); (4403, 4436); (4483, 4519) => 1.1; 28.1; 37.5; 32.7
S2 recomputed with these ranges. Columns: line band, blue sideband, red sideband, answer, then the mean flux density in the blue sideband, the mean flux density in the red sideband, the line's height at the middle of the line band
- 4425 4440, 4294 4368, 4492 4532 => 1.0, 25.9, 36.7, 31.9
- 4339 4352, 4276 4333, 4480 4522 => -2.5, 21.5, 37.1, 24.8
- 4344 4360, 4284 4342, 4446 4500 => -3.3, 22.4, 33.2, 25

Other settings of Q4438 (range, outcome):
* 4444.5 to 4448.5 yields 35.6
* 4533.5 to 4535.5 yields 26.7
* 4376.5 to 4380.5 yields 26.4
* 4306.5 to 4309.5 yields 12.2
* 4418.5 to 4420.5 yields 35.5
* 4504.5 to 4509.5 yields 41.4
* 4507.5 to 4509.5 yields 39.7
